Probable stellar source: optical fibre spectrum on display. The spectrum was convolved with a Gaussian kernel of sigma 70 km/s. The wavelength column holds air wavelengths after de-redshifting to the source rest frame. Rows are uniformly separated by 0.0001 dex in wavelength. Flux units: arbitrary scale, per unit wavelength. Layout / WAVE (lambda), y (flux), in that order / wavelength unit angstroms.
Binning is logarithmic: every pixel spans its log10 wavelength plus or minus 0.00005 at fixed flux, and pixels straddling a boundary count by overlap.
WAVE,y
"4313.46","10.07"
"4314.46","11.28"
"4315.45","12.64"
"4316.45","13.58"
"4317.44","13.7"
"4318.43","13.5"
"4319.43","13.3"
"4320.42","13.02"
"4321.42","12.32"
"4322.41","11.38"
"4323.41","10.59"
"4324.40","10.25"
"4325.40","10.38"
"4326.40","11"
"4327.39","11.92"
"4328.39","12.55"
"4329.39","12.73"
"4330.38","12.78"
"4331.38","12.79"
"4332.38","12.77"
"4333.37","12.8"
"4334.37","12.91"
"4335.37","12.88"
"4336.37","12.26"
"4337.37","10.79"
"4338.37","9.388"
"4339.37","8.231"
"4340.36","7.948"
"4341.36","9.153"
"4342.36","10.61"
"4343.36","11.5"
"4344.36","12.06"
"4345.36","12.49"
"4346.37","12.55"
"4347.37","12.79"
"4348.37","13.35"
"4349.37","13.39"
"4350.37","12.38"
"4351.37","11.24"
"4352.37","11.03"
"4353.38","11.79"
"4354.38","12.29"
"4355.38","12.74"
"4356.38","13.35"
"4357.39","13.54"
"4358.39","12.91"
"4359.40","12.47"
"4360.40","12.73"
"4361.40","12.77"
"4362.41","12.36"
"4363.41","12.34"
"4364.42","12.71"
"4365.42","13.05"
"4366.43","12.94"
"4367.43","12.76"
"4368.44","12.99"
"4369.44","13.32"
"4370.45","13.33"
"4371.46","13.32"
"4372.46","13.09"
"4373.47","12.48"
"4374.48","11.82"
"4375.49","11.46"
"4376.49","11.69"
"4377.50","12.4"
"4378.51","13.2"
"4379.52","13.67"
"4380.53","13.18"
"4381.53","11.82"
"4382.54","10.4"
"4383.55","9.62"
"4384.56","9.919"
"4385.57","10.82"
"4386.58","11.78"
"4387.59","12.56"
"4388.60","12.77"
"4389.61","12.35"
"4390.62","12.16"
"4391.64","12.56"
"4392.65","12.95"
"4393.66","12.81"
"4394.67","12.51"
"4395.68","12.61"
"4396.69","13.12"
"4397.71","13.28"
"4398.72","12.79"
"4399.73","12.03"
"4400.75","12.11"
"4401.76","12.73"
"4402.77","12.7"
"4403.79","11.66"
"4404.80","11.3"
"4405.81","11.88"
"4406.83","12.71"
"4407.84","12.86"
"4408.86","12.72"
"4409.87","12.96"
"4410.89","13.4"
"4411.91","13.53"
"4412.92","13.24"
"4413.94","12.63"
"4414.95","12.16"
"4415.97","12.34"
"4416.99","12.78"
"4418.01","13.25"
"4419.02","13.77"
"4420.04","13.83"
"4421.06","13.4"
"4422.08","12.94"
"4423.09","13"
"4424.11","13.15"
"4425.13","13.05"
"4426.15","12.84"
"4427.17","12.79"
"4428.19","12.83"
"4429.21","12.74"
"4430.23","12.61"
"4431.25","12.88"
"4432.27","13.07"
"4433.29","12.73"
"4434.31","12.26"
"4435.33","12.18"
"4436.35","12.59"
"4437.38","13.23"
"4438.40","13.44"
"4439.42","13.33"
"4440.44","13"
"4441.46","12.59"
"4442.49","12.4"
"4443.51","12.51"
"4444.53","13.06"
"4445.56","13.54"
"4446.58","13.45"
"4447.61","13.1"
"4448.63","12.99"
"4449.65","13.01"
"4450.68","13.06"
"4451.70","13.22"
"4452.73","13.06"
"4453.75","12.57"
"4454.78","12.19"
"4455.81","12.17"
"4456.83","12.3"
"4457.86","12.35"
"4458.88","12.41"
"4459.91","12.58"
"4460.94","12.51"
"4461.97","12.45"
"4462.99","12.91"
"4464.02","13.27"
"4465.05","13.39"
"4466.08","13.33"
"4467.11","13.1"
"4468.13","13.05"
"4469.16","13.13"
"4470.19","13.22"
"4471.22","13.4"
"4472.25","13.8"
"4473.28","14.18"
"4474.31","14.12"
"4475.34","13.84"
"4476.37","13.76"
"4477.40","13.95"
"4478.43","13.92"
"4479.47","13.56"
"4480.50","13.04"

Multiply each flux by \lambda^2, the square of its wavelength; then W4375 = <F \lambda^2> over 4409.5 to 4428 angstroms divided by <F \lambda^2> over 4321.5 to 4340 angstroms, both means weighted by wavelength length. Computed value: 1.2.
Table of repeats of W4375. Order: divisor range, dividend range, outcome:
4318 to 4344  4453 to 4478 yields 1.21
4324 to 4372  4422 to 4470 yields 1.11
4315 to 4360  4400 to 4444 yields 1.11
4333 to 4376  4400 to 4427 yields 1.08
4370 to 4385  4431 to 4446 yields 1.09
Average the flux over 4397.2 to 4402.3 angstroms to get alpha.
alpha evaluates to 12.6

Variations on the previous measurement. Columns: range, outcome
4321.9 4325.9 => 10.7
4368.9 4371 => 13.3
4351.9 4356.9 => 12.2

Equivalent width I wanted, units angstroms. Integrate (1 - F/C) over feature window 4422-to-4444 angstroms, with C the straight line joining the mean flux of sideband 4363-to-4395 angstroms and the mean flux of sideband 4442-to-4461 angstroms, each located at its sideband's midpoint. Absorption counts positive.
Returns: -0.3 angstroms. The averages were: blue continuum 12.3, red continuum 12.8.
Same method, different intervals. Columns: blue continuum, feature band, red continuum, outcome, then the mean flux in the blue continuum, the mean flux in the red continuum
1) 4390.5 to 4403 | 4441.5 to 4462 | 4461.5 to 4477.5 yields 0.8 angstroms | 12.7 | 13.4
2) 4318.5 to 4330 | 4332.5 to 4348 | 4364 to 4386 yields 0.9 angstroms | 11.8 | 12.3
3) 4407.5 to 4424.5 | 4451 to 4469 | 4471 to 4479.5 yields 1.2 angstroms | 13.1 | 13.9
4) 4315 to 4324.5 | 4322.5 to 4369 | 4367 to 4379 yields 2.2 angstroms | 12.5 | 12.6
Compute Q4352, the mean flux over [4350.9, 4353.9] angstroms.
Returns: 11.3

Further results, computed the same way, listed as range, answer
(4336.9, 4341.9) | 9.12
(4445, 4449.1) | 13.3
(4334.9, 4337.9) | 11.9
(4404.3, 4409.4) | 12.3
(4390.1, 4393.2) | 12.5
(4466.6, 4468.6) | 13.1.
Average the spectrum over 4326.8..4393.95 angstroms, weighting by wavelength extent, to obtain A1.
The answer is 12.2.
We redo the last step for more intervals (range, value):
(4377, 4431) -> 12.6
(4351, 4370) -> 12.6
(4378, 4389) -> 11.8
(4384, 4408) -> 12.3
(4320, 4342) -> 11.4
